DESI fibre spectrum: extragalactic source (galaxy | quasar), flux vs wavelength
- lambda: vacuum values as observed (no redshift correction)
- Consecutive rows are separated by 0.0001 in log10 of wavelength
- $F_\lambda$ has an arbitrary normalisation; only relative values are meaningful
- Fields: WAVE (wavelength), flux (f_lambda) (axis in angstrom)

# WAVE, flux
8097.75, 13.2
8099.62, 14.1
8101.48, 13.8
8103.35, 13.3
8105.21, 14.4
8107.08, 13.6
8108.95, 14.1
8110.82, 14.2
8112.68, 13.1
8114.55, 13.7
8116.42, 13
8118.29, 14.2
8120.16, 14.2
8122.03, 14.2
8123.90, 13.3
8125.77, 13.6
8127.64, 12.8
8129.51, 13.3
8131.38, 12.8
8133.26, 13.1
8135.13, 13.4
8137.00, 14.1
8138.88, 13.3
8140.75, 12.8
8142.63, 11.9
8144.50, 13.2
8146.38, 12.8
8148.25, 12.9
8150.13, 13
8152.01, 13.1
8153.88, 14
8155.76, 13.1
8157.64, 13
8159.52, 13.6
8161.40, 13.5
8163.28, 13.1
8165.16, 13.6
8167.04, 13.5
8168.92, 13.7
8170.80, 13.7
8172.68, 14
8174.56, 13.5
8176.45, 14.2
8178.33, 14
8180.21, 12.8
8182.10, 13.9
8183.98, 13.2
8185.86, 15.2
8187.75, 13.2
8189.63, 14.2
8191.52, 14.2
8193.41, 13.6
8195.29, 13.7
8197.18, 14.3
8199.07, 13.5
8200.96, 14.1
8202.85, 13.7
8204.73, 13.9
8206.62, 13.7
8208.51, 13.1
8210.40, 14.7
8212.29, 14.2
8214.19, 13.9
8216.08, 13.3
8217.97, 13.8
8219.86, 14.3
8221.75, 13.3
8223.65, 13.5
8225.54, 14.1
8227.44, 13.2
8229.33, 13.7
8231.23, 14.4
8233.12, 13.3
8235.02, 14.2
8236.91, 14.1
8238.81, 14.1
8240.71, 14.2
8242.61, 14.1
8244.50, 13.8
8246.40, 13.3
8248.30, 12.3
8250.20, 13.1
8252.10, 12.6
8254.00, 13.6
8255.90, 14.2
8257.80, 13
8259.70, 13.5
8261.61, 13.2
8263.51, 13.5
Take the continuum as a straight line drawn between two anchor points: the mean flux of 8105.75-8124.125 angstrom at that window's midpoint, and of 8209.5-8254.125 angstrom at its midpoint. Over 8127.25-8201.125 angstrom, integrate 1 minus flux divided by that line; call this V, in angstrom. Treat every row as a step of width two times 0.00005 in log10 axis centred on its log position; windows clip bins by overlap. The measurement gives 1.52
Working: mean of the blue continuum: 13.8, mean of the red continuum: 13.7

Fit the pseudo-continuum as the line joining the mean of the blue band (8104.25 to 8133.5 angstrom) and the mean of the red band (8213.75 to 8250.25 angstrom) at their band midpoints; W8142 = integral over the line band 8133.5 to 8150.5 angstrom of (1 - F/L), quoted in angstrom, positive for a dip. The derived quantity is 0.7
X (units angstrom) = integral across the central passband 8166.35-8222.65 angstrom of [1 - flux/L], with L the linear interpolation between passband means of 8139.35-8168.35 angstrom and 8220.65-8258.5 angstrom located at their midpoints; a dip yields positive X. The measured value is -1.9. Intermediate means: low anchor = 13.2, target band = 13.8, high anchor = 13.6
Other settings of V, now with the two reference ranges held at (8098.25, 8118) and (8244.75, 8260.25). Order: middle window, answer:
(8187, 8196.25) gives -0.25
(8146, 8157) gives 0.34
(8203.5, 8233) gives -1.00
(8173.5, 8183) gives -0.14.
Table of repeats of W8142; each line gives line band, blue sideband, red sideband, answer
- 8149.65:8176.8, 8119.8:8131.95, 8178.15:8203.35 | 0.3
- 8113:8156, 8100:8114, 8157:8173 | 1.2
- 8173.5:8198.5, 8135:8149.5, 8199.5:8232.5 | -0.6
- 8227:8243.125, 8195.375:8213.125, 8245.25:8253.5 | -0.9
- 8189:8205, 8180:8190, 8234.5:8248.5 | -0.1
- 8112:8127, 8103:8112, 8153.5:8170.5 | 0.2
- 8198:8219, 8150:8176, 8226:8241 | -0.1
